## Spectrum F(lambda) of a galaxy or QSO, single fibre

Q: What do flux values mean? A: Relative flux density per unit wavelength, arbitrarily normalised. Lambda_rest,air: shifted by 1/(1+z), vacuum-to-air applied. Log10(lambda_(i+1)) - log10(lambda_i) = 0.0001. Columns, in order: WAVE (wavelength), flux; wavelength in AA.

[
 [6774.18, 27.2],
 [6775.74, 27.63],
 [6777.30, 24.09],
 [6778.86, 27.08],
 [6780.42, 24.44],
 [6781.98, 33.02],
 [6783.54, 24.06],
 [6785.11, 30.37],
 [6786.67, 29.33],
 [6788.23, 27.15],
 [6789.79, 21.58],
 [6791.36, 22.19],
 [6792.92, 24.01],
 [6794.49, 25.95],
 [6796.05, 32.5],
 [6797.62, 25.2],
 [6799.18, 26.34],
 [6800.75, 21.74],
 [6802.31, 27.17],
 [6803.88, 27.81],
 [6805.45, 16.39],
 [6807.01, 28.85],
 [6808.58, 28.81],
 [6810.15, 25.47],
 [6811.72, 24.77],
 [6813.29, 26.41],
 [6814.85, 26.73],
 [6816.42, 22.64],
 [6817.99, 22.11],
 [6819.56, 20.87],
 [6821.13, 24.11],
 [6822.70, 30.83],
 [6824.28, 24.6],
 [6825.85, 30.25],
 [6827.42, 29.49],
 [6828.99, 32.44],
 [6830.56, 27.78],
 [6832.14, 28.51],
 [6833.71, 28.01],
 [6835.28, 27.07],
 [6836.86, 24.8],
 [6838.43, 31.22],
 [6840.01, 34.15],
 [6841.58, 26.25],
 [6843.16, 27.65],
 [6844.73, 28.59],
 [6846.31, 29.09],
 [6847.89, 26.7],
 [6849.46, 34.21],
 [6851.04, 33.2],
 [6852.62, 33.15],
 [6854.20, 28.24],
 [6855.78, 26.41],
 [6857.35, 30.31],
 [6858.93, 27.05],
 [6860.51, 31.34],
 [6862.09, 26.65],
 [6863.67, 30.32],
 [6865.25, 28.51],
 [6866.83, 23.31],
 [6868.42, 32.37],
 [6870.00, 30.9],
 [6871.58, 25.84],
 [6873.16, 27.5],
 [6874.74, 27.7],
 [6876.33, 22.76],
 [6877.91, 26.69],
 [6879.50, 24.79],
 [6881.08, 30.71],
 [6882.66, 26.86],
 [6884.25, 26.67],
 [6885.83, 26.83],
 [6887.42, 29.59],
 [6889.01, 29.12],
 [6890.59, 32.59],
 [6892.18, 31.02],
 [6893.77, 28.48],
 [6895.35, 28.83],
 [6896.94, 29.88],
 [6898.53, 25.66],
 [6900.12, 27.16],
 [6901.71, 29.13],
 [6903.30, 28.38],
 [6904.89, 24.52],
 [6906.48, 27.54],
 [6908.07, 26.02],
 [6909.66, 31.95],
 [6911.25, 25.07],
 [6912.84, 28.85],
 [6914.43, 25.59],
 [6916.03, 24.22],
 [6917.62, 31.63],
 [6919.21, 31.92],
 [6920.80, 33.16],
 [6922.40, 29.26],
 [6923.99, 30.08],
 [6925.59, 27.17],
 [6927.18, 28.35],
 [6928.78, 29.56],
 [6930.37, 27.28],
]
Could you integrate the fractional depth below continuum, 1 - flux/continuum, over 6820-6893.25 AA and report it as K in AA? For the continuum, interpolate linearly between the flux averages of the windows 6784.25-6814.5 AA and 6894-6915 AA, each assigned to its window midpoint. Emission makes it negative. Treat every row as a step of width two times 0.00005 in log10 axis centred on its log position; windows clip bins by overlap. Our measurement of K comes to -4.7 AA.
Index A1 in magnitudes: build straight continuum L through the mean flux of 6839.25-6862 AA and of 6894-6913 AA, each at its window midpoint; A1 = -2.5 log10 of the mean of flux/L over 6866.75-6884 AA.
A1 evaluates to 0.05 mag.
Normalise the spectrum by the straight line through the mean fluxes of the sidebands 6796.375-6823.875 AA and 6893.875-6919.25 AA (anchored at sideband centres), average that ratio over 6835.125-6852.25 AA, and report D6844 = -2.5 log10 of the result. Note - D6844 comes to -0.13 mag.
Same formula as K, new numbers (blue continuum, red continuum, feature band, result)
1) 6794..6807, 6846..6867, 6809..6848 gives 0.4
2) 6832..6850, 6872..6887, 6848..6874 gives -1.4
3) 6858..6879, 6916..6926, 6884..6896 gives -0.2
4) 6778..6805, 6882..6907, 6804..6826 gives 1.3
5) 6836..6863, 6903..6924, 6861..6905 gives 1.2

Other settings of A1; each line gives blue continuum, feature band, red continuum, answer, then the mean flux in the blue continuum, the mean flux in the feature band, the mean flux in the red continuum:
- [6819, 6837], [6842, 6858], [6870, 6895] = -0.07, 27.6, 29.7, 27.9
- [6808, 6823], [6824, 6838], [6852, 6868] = -0.08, 25.1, 28.3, 28.6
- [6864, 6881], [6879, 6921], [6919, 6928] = 0.01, 27.3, 28.3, 29.8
